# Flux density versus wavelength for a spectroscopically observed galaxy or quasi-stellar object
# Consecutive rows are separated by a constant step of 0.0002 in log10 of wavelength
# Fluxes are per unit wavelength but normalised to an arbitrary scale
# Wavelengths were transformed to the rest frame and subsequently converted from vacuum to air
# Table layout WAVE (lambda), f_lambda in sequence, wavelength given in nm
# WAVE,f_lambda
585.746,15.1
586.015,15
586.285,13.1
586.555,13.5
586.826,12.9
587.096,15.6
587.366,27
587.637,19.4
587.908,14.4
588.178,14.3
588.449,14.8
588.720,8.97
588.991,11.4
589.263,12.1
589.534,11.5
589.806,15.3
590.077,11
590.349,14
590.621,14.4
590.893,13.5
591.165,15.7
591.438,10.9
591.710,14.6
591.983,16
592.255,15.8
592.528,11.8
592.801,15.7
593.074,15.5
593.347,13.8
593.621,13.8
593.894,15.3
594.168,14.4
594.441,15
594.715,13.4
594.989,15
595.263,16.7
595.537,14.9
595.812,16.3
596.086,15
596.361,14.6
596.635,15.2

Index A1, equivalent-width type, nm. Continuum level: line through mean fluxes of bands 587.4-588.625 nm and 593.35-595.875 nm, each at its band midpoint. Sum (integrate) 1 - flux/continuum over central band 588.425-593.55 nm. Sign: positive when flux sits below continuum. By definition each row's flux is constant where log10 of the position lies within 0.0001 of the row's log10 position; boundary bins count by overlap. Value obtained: 0.719 nm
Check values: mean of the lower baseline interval 16.4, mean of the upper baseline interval 14.9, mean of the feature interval 13.5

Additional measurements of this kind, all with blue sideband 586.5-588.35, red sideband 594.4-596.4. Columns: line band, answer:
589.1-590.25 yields 0.27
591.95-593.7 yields 0.12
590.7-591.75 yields 0.16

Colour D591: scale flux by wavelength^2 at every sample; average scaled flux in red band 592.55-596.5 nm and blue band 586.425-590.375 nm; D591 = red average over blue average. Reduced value 1.05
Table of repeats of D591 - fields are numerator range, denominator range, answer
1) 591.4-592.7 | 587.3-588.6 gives 0.82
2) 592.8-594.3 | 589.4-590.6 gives 1.13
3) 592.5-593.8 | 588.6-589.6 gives 1.32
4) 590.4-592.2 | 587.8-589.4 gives 1.14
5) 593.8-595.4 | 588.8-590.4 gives 1.23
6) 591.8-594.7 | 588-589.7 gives 1.21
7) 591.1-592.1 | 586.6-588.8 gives 0.90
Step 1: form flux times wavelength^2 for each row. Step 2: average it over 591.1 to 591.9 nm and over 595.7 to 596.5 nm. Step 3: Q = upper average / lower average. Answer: 1.1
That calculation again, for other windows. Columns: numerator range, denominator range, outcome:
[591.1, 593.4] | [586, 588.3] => 0.90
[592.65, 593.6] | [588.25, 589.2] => 1.26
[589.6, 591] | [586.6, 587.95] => 0.77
